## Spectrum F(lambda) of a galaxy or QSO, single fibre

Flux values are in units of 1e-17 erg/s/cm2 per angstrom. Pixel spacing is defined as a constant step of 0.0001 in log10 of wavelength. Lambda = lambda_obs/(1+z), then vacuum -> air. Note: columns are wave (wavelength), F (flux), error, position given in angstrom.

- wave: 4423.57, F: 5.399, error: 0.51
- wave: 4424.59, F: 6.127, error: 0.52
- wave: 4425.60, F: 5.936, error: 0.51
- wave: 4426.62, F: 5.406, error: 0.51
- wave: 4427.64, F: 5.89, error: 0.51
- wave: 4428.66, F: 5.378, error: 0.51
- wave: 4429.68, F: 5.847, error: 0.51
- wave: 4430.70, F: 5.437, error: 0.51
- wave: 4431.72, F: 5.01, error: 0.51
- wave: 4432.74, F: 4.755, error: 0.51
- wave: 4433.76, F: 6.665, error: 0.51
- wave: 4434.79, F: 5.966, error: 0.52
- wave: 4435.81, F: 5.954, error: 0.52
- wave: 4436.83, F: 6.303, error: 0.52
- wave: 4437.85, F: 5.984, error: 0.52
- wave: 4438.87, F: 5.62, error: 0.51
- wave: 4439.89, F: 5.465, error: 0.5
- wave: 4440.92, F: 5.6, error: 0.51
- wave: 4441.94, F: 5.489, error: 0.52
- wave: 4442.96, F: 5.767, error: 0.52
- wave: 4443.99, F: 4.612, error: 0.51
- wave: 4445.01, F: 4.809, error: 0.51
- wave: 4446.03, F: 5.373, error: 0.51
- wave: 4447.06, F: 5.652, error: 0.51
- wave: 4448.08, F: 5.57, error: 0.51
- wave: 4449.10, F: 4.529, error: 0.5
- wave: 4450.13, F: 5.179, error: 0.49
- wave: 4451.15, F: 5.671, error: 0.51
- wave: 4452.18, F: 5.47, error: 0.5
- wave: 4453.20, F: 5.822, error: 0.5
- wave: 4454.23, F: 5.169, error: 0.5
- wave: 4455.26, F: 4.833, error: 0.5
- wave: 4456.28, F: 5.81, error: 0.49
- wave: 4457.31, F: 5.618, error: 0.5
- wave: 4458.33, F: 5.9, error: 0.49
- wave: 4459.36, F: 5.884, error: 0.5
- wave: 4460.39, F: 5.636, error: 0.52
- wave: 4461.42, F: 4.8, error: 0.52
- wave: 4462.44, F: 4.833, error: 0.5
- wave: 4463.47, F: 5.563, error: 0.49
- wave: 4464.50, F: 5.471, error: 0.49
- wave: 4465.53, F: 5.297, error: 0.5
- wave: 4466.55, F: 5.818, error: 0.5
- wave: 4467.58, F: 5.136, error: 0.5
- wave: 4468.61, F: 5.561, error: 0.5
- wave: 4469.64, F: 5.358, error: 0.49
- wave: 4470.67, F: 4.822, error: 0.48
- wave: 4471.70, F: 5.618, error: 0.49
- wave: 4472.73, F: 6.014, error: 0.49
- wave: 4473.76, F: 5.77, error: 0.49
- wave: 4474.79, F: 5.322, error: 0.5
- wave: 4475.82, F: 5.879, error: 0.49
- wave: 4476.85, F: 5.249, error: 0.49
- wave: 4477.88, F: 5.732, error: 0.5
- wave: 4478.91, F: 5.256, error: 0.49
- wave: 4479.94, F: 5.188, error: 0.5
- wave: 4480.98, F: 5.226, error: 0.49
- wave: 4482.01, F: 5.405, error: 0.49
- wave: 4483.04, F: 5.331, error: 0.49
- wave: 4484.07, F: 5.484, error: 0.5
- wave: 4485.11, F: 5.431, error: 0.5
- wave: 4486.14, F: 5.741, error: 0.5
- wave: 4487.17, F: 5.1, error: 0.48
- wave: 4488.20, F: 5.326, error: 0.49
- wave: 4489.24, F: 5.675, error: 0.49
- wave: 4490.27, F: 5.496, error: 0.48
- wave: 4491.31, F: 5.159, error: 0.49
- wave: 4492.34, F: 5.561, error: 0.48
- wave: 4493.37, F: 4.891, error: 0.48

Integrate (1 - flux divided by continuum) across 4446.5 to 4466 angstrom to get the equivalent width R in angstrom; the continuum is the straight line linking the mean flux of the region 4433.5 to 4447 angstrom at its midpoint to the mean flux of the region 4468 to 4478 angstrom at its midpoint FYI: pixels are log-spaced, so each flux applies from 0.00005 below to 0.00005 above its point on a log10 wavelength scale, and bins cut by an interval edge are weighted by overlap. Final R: 0.6 angstrom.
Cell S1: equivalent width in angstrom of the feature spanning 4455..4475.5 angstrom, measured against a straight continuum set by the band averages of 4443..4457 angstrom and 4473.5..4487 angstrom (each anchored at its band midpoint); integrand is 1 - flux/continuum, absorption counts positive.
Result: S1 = -0.4 angstrom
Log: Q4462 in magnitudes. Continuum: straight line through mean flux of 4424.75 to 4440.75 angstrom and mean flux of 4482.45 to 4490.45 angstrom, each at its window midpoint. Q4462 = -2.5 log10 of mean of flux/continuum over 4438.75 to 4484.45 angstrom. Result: 0.03 mag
